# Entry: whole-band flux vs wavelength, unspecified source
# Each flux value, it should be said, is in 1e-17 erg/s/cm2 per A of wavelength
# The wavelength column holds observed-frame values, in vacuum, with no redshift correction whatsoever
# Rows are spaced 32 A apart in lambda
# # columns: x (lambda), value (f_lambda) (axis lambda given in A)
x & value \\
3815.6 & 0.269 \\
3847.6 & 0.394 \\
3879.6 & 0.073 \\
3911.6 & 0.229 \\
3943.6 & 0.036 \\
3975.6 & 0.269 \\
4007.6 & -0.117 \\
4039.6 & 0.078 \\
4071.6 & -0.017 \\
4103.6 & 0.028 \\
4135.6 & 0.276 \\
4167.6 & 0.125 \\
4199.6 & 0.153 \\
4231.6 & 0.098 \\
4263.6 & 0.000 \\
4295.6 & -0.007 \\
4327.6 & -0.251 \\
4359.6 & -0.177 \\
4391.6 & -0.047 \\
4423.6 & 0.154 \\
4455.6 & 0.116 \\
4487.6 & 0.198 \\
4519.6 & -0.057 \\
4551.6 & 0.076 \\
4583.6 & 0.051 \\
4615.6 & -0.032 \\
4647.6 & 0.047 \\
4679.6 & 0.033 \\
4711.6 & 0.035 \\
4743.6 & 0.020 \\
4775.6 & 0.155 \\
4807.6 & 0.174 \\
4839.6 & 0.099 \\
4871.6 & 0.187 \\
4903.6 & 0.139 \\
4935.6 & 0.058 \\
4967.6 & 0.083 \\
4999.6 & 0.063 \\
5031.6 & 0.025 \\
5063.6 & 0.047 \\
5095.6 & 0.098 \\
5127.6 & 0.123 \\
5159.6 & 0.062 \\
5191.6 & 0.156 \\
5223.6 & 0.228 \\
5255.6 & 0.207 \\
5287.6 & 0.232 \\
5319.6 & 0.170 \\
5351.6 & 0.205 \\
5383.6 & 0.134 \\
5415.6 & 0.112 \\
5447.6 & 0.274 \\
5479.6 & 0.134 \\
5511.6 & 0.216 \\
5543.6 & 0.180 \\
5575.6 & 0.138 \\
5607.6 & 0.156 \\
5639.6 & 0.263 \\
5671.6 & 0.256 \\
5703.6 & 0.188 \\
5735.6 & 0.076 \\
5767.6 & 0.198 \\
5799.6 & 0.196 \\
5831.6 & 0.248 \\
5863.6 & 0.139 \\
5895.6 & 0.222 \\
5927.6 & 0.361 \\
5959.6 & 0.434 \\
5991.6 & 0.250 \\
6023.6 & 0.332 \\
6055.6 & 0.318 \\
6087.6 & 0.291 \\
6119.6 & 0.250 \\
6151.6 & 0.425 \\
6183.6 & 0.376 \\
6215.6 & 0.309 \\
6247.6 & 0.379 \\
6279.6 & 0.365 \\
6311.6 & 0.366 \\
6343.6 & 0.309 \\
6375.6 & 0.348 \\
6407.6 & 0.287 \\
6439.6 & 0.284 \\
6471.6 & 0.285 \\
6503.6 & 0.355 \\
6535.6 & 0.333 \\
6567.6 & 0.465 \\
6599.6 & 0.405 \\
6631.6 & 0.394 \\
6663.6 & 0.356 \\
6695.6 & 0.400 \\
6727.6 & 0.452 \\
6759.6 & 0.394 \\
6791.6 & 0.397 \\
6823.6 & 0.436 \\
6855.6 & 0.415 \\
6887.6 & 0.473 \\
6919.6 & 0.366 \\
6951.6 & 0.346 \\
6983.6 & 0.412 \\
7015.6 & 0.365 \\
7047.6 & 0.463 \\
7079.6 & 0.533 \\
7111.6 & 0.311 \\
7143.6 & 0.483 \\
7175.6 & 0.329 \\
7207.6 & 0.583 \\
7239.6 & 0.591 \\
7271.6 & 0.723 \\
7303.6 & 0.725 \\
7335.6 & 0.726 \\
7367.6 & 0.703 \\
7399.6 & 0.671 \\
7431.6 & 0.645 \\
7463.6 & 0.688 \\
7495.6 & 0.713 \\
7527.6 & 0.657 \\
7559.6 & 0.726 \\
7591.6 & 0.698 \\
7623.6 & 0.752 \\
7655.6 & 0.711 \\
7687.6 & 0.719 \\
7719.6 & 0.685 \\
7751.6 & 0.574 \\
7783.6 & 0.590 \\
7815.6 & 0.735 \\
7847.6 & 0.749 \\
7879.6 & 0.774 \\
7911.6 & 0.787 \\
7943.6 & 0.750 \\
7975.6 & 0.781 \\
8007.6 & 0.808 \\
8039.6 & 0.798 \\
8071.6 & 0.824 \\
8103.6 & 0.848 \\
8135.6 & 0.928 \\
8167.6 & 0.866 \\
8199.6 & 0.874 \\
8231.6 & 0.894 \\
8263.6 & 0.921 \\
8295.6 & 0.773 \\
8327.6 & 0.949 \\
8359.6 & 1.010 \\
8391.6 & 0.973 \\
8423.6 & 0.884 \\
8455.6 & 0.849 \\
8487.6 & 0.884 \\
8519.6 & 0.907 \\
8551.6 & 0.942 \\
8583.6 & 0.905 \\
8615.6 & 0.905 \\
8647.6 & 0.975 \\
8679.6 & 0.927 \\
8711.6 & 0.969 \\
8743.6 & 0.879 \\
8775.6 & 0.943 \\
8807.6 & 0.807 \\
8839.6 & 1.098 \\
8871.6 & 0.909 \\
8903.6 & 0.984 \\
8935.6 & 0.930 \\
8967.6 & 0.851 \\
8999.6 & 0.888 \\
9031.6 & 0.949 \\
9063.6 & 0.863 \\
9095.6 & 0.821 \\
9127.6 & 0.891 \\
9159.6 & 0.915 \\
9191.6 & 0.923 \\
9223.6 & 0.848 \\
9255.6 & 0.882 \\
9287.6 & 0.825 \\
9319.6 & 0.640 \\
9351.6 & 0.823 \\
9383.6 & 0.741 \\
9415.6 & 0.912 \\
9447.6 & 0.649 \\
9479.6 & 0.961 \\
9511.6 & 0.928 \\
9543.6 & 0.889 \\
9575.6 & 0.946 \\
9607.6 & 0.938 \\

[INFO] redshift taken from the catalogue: 0.806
